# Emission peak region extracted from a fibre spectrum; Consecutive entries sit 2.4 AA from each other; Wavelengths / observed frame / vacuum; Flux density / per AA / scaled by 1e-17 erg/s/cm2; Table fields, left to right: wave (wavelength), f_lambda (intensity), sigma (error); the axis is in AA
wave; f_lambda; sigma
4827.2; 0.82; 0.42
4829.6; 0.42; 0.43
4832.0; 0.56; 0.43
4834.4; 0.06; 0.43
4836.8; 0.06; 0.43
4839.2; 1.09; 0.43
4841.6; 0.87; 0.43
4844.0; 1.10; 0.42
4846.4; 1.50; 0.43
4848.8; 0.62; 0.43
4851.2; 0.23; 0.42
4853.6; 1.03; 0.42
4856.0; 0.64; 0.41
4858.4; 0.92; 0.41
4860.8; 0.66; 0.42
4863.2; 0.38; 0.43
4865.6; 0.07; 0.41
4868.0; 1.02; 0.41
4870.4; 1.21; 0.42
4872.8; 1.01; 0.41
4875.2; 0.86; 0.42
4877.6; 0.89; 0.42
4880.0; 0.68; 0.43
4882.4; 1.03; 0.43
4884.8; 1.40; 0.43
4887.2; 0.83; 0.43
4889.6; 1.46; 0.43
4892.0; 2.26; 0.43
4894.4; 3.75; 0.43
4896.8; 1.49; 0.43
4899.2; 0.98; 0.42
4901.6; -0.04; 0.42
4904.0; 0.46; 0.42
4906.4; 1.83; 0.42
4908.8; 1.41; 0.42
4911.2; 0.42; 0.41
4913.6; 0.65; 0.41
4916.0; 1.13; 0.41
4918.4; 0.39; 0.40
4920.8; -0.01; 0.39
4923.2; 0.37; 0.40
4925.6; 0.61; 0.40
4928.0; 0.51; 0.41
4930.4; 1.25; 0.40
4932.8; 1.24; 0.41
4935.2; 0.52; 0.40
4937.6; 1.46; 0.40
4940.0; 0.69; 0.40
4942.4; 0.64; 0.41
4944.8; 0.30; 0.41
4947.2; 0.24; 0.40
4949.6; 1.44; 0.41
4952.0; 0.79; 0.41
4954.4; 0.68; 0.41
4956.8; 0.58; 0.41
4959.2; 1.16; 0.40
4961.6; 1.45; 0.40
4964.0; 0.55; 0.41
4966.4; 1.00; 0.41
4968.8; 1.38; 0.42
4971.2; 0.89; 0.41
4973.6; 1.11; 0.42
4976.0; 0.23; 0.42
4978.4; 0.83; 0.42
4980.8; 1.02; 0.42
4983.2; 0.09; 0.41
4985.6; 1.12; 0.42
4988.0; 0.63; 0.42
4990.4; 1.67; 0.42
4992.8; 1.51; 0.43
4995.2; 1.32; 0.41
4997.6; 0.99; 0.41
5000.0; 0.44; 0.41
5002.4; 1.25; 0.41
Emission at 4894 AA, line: [O II]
